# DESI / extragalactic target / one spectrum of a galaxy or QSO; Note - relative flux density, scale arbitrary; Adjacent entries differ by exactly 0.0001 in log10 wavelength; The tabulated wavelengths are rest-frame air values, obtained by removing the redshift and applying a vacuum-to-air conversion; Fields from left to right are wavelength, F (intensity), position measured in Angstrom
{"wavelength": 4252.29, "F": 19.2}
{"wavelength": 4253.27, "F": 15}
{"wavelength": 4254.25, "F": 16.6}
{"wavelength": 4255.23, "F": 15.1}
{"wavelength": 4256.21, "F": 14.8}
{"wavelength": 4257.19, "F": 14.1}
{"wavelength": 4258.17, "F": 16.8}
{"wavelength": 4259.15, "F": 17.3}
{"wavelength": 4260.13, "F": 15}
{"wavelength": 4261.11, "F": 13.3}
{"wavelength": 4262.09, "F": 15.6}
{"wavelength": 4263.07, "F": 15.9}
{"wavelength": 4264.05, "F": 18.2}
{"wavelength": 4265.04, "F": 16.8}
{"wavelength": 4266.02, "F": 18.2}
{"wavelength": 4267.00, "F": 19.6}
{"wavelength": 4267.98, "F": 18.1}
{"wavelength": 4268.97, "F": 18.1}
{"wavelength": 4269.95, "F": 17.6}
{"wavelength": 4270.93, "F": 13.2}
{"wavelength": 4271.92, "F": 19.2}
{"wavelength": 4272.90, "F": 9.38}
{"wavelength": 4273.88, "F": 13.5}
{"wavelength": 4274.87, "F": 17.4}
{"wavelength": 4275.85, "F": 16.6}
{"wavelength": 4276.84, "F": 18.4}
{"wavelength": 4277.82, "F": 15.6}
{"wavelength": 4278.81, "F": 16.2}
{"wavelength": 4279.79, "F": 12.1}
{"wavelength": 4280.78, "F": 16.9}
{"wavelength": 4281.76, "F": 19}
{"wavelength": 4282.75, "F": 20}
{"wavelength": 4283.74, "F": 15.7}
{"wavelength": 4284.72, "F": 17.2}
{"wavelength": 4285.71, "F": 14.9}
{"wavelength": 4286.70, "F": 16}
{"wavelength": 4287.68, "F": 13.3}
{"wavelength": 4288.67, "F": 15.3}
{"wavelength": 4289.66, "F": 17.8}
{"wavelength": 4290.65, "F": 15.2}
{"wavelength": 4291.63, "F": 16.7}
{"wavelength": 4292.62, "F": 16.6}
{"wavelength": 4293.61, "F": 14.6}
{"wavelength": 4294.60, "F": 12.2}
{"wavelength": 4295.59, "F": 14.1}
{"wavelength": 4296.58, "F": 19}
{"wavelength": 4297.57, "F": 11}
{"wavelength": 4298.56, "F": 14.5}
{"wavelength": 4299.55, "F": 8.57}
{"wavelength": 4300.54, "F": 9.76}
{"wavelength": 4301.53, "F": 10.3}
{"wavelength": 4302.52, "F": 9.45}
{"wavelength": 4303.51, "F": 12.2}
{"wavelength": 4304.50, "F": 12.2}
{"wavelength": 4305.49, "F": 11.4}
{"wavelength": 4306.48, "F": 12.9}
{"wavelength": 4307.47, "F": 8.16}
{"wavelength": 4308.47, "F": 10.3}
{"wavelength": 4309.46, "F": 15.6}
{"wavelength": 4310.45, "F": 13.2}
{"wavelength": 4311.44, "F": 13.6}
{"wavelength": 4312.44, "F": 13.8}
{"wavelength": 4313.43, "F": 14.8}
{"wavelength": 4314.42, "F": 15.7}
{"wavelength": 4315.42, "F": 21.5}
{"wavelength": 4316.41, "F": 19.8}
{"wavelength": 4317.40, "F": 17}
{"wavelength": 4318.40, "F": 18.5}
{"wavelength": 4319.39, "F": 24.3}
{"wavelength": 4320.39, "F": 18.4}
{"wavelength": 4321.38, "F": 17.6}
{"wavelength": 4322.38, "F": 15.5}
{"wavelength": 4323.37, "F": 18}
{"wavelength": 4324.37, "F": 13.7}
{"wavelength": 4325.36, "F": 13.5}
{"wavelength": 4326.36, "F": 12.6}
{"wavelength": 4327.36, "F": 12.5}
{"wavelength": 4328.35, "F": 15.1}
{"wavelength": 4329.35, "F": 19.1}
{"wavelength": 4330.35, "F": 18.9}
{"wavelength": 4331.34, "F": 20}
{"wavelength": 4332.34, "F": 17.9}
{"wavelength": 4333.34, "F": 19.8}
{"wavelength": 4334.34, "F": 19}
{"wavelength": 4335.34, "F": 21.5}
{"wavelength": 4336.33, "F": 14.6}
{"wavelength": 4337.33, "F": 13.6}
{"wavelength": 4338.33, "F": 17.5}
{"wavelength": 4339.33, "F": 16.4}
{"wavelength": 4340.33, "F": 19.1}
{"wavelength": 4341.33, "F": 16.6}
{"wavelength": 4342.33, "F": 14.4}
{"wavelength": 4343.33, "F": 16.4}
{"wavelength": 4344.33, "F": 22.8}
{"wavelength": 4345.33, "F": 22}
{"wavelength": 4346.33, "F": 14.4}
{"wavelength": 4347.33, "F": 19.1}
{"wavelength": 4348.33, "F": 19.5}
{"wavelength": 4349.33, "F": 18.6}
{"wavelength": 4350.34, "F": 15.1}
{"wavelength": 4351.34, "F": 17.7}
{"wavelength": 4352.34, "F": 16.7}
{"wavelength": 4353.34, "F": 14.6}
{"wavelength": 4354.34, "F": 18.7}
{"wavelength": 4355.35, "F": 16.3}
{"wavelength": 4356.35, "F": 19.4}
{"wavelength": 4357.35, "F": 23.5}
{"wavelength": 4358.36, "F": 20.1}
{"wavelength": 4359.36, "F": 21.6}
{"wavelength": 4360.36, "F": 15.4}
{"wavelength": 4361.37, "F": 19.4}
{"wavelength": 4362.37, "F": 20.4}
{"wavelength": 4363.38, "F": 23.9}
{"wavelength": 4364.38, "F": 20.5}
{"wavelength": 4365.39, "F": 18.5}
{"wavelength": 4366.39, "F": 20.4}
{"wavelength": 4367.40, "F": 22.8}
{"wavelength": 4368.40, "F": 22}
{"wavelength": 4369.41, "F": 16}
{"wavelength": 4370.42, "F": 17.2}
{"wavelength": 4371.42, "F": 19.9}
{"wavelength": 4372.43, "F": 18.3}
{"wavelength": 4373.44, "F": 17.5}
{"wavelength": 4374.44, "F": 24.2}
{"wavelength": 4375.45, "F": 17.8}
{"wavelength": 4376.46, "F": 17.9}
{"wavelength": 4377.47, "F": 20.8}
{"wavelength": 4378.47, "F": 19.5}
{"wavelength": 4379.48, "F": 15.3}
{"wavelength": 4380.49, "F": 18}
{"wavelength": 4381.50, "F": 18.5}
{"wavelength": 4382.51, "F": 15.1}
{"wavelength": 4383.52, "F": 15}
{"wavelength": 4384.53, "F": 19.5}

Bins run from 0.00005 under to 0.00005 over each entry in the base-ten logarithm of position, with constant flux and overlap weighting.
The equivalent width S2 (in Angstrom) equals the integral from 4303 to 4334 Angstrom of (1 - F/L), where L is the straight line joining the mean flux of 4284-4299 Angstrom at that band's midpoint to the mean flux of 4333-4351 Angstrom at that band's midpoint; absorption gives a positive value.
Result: 1.66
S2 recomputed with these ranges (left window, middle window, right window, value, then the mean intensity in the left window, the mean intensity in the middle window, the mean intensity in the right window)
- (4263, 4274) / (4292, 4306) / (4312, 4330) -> 3.44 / 16.6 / 12.6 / 16.8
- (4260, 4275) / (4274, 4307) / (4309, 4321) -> 4.03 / 16.2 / 14.6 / 17.2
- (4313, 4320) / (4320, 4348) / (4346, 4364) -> 2.37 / 18.8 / 17.2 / 18.6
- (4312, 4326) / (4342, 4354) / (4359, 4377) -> 0.64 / 17.3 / 17.7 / 19.6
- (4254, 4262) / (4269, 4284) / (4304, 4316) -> -1.40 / 15.4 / 16.1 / 13.6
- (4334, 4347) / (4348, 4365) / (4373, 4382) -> -0.72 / 17.6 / 18.9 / 18.8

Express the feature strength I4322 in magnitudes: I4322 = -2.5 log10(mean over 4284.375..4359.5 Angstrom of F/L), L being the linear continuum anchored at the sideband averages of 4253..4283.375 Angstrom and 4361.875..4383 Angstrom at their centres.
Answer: 0.11 mag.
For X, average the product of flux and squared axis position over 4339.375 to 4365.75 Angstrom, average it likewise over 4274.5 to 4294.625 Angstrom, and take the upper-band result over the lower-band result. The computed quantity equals 1.19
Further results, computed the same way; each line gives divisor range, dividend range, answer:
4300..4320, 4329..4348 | 1.28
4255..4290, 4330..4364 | 1.18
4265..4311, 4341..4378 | 1.33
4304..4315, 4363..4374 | 1.57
